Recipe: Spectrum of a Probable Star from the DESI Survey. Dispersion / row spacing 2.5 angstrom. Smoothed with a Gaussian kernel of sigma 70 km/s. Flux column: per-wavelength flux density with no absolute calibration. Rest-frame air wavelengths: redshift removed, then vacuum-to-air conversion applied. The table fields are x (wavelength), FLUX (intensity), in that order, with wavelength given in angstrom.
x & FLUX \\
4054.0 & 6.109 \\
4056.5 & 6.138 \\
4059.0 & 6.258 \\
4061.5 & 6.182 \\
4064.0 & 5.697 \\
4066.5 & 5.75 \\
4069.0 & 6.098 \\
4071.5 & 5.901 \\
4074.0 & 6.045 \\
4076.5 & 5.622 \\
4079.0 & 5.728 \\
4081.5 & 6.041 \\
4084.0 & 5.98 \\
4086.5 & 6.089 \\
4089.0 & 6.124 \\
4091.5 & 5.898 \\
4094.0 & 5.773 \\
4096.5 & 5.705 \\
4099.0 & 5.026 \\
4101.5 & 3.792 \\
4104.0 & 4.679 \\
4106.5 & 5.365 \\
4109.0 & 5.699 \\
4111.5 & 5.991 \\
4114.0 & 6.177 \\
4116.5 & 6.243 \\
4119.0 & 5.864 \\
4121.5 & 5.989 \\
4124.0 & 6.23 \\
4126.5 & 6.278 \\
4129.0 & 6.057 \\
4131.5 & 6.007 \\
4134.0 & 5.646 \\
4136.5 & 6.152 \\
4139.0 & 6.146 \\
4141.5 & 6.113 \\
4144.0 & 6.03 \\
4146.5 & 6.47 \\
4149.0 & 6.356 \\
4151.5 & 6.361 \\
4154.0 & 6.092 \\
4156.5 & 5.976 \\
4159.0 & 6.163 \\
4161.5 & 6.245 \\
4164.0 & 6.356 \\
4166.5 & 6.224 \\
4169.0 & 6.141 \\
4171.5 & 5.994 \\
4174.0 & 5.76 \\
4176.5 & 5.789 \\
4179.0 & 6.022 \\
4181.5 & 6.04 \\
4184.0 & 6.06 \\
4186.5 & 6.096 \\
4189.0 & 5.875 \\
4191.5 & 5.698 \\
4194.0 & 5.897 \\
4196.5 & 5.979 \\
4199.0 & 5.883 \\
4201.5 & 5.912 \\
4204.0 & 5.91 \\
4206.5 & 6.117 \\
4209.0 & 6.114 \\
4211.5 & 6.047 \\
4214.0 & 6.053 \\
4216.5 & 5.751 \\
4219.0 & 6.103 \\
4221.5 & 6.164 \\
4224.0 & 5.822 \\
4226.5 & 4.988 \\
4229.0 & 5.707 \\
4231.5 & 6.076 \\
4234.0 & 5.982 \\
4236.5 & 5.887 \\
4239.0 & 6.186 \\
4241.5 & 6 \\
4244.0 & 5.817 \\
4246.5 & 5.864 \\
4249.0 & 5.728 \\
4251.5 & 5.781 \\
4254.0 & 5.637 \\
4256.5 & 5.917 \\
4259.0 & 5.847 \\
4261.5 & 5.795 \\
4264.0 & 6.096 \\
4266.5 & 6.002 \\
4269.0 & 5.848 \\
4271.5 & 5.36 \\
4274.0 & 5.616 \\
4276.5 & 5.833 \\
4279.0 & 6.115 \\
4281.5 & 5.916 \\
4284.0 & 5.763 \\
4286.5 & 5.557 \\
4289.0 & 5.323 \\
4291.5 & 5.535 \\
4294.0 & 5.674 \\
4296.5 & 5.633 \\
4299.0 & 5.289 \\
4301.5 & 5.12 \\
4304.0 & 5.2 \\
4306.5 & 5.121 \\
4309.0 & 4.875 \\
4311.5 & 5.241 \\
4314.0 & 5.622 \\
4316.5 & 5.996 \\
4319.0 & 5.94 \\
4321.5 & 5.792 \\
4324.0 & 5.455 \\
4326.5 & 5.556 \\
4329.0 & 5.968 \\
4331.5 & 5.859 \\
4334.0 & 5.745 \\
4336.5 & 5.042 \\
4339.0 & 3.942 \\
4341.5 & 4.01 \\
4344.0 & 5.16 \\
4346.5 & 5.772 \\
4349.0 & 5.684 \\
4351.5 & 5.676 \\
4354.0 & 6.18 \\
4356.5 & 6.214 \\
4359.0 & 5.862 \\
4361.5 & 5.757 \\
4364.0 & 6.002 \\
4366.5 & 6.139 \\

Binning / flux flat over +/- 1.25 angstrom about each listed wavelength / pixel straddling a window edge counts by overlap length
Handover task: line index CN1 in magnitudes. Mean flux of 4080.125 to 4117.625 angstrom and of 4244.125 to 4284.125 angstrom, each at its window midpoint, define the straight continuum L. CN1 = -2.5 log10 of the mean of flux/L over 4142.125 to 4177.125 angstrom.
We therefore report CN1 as -0.08 mag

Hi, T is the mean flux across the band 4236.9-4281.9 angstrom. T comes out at 5.85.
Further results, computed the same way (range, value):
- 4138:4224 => 6.05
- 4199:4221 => 6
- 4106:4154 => 6.07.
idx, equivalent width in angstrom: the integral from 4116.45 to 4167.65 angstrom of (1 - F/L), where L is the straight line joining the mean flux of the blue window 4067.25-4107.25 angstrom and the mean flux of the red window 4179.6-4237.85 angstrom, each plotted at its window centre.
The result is -3.4 angstrom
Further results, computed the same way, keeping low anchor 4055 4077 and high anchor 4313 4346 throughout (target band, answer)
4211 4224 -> -0.8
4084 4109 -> 2.0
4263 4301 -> -1.3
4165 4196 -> -1.3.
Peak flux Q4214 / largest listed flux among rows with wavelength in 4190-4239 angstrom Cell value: 6.186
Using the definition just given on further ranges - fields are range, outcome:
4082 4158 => 6.47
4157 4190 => 6.356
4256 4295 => 6.115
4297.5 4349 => 5.996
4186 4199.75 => 6.096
